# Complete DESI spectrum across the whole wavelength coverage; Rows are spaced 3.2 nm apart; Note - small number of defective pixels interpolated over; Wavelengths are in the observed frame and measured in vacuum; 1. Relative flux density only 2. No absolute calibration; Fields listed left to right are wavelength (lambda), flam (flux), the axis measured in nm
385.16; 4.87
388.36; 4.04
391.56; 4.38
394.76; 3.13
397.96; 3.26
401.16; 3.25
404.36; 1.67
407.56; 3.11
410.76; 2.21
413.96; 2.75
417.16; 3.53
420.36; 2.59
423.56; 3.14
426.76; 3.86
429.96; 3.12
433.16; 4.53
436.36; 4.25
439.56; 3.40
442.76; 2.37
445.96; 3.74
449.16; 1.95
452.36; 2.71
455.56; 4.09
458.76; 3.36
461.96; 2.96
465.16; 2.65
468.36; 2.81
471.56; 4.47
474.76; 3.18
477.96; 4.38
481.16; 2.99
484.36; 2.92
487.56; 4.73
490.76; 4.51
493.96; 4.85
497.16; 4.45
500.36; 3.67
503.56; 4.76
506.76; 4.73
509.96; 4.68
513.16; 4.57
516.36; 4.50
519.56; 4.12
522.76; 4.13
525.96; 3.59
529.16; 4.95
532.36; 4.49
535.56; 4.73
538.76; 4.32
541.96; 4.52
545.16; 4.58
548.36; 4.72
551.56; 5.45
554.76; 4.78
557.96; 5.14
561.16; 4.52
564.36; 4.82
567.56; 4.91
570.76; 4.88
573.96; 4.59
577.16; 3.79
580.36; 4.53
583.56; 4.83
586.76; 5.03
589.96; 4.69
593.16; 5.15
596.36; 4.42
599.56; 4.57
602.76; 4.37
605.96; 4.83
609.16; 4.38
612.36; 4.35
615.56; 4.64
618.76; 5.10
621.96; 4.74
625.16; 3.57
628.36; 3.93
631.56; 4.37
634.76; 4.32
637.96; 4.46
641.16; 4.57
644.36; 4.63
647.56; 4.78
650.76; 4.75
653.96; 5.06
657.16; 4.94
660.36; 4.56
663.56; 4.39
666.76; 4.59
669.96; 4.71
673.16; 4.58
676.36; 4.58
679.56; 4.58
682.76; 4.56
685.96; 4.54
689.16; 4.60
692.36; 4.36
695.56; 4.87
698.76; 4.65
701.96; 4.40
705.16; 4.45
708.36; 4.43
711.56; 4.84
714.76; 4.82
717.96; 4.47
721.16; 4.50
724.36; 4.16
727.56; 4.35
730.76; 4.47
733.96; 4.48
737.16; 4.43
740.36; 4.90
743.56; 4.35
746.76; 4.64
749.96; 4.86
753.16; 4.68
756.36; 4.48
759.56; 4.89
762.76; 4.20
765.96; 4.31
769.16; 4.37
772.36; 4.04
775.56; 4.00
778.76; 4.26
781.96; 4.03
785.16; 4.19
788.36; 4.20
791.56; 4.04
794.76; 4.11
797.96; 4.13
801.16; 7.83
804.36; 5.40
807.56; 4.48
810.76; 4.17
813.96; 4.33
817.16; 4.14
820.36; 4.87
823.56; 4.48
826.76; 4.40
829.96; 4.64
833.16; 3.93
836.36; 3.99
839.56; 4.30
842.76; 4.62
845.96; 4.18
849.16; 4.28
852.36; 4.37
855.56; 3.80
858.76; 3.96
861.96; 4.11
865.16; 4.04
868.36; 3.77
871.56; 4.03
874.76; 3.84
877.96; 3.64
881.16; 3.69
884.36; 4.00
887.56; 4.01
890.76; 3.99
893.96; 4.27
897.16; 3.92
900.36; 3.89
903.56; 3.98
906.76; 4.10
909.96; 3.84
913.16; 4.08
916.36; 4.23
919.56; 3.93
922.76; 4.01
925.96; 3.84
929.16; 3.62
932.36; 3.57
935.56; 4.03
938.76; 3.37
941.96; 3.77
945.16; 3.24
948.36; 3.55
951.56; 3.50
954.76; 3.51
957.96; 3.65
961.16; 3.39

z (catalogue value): 0.222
